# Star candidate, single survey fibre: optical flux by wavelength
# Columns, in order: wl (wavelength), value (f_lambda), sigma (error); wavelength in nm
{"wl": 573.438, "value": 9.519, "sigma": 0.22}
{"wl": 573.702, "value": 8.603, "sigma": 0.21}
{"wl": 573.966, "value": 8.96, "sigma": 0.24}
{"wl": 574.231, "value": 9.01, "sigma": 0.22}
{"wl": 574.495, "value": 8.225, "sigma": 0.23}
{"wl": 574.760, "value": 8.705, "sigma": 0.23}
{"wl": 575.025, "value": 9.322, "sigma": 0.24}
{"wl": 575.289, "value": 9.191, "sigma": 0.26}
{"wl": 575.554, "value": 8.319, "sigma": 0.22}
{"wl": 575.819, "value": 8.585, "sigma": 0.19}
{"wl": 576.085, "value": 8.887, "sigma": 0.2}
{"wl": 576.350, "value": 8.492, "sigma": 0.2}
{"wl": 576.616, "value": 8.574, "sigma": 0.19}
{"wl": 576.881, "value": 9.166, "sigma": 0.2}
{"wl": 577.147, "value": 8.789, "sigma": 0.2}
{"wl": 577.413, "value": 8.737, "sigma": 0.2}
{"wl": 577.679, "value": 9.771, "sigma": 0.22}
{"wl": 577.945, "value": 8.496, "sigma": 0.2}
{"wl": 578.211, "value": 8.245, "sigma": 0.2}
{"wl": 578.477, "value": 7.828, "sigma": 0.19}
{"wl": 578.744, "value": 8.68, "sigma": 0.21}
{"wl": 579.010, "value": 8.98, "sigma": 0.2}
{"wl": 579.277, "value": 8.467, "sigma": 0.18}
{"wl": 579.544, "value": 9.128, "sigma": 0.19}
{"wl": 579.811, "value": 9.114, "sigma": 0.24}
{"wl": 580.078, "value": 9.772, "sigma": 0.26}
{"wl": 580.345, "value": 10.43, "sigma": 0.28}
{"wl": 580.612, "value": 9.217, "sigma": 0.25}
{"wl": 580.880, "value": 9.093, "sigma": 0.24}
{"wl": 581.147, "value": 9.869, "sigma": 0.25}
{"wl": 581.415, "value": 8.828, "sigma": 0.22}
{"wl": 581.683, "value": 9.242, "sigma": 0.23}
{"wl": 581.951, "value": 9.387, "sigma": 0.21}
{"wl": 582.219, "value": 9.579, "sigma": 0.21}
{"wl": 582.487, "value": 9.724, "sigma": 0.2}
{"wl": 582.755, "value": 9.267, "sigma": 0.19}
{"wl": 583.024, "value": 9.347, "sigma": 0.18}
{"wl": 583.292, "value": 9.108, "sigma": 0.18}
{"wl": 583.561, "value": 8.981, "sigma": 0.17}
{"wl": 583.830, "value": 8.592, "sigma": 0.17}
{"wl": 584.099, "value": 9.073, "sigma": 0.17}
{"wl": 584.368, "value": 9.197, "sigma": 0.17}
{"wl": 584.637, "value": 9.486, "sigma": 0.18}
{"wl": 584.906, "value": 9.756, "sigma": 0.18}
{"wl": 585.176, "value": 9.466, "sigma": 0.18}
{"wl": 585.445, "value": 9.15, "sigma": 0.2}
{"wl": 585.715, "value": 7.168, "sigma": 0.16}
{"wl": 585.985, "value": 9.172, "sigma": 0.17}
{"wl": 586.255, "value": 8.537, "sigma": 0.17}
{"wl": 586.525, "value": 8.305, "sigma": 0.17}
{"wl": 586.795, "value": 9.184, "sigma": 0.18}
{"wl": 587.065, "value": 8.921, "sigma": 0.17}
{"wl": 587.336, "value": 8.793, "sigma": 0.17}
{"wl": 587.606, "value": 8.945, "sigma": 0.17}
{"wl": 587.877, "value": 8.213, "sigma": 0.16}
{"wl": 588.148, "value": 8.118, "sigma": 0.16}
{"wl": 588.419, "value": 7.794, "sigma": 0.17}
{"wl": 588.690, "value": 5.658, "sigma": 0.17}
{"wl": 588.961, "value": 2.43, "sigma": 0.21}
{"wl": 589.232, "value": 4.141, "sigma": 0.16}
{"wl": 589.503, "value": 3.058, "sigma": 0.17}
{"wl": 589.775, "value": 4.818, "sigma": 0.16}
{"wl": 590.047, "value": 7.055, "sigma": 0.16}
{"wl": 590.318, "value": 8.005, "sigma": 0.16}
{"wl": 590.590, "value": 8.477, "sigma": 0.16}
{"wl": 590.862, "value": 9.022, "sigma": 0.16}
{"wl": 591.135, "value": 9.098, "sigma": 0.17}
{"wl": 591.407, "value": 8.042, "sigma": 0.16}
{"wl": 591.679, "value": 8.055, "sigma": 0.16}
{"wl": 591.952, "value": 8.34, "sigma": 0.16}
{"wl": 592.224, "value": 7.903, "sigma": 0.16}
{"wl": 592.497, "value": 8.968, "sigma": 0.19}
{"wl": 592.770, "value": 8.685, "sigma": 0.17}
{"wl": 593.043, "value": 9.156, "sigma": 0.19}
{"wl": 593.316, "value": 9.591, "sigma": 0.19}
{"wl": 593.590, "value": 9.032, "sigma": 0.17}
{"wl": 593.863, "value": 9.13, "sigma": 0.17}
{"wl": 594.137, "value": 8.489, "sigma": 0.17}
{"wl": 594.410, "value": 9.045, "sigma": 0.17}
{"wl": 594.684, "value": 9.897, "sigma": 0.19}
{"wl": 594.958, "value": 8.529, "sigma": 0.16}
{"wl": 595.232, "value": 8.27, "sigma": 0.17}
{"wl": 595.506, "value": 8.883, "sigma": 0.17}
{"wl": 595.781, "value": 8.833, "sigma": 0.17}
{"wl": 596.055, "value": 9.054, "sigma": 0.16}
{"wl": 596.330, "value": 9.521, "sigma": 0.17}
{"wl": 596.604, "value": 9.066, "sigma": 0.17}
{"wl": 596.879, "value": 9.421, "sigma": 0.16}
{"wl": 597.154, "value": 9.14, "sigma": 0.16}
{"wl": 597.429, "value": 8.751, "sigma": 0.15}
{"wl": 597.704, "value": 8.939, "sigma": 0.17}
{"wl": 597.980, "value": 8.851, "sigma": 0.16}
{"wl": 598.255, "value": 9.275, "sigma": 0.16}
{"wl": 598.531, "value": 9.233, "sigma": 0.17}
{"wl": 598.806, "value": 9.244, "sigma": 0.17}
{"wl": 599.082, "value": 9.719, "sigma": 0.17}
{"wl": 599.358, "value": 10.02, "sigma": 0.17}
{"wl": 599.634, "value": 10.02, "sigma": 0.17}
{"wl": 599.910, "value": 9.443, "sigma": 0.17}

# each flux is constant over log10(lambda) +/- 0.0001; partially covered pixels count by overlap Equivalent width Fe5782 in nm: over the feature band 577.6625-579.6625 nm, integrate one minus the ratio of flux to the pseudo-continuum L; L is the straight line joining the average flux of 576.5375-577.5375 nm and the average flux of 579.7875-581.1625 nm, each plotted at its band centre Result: 0.12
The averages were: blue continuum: 8.83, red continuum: 9.6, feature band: 8.63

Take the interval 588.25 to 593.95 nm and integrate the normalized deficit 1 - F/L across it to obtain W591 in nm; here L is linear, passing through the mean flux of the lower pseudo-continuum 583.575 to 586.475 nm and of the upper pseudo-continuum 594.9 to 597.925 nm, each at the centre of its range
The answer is 0.96 nm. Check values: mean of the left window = 8.94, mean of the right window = 8.95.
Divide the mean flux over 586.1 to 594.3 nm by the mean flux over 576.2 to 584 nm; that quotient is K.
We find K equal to 0.9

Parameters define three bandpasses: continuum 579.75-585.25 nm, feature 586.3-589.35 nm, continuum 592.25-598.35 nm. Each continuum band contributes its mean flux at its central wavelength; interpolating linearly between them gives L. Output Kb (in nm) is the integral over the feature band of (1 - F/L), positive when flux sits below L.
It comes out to 0.61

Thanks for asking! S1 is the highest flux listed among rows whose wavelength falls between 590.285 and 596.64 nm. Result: 9.897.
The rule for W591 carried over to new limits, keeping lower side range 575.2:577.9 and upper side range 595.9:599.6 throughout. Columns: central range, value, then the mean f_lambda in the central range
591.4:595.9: 0.20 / 8.78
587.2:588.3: 0.07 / 8.5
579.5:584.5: -0.21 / 9.32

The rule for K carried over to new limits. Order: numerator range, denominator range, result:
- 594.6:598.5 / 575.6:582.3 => 1.00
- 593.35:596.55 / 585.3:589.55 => 1.21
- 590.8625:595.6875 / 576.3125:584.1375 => 0.97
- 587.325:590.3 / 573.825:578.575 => 0.71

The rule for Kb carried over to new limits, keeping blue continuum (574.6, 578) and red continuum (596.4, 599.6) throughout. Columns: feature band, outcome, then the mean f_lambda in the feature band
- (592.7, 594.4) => 0.029 nm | 9.03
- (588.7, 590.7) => 0.815 nm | 5.41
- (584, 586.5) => 0.016 nm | 8.97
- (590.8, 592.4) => 0.132 nm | 8.39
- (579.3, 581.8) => -0.122 nm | 9.37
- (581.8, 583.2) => -0.074 nm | 9.45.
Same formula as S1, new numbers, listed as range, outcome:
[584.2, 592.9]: 9.756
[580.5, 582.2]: 9.869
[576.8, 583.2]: 10.43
